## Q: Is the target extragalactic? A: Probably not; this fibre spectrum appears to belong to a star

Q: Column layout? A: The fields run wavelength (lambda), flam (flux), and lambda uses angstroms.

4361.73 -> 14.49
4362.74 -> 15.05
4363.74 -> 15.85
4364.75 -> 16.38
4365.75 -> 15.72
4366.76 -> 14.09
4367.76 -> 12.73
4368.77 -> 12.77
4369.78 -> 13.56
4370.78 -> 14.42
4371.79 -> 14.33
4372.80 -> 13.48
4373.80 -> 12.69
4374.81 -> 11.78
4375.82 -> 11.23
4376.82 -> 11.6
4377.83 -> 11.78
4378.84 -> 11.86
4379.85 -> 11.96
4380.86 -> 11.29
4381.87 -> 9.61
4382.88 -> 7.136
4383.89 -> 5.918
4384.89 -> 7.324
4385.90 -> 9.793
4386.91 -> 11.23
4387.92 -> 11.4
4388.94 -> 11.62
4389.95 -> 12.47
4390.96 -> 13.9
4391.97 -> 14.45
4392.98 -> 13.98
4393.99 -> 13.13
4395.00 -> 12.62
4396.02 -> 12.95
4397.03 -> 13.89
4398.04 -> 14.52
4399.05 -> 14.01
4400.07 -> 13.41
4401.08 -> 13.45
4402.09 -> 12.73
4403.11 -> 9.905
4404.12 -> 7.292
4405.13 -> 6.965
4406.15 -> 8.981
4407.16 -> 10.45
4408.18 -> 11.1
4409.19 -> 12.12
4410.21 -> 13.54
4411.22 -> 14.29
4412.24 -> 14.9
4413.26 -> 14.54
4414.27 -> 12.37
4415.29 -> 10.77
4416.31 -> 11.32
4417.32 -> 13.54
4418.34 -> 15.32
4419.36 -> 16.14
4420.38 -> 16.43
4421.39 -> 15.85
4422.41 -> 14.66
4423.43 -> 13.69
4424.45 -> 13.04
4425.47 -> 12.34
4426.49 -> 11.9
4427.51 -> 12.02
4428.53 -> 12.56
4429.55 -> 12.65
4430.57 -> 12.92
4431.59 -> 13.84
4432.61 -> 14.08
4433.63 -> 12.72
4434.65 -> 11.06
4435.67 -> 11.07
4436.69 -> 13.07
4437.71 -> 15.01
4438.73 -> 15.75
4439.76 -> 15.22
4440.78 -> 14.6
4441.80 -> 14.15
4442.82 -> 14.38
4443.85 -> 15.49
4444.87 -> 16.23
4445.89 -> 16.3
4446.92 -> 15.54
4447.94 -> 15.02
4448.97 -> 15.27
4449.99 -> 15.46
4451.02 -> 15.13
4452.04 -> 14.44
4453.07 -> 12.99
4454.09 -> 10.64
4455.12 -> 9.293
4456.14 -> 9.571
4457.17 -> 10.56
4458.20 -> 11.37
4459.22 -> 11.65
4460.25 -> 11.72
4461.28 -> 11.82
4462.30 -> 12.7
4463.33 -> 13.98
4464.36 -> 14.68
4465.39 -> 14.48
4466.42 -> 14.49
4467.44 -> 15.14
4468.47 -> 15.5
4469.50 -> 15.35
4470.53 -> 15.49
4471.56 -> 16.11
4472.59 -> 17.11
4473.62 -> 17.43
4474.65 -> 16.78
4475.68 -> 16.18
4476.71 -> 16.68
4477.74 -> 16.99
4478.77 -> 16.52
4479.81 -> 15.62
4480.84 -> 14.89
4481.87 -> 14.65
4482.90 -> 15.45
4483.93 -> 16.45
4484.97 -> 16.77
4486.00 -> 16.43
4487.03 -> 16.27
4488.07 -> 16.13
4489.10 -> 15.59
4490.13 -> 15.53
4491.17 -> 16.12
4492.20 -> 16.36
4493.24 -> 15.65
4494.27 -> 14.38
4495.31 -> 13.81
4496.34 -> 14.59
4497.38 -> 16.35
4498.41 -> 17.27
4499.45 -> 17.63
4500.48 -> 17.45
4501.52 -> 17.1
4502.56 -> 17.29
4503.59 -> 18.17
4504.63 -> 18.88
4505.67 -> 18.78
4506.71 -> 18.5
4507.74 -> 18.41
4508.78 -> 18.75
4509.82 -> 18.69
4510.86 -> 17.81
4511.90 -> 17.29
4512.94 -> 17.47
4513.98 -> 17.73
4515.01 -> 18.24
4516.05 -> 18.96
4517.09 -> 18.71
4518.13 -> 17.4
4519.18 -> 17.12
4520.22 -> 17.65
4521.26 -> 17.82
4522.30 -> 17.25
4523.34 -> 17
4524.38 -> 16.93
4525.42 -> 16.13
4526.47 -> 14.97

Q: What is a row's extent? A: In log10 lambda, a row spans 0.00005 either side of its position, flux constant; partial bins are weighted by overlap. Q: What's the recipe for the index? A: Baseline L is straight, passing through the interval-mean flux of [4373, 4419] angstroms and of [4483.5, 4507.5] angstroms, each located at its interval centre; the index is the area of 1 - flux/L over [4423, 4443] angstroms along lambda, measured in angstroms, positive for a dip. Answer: 0.5 angstroms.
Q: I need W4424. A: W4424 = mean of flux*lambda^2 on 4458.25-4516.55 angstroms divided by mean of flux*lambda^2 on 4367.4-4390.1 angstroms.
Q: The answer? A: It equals 1.49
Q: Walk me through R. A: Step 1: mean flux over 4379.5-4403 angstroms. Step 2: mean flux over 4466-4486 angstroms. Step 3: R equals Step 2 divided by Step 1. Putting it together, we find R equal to 1.35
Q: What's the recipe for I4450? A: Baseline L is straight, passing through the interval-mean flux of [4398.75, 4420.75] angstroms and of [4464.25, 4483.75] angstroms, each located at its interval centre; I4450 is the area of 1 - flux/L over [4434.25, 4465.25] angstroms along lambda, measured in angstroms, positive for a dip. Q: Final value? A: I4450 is 2.1 angstroms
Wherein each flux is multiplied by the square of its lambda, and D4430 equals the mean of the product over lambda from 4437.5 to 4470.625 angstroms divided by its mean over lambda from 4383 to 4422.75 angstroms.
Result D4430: 1.2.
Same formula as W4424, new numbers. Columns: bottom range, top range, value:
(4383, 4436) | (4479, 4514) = 1.40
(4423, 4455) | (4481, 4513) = 1.25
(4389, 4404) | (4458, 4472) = 1.10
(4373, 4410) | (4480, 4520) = 1.55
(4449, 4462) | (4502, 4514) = 1.52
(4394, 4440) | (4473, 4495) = 1.28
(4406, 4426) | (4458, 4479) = 1.14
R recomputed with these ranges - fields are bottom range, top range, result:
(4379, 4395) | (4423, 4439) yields 1.17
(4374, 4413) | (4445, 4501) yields 1.29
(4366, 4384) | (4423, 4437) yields 1.06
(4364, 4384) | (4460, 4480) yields 1.23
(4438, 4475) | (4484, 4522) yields 1.21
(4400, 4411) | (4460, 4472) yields 1.32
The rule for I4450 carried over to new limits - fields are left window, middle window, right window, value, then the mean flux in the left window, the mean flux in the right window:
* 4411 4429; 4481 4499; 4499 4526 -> 1.1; 13.6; 17.8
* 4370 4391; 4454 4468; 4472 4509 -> 2.6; 11.2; 16.6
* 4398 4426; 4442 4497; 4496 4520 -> 3.4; 12.7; 17.8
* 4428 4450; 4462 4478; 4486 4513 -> 0.0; 14.2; 16.9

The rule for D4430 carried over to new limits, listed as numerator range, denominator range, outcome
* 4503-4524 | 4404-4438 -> 1.47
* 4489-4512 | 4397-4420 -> 1.43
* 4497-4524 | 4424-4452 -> 1.32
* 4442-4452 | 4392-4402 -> 1.16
